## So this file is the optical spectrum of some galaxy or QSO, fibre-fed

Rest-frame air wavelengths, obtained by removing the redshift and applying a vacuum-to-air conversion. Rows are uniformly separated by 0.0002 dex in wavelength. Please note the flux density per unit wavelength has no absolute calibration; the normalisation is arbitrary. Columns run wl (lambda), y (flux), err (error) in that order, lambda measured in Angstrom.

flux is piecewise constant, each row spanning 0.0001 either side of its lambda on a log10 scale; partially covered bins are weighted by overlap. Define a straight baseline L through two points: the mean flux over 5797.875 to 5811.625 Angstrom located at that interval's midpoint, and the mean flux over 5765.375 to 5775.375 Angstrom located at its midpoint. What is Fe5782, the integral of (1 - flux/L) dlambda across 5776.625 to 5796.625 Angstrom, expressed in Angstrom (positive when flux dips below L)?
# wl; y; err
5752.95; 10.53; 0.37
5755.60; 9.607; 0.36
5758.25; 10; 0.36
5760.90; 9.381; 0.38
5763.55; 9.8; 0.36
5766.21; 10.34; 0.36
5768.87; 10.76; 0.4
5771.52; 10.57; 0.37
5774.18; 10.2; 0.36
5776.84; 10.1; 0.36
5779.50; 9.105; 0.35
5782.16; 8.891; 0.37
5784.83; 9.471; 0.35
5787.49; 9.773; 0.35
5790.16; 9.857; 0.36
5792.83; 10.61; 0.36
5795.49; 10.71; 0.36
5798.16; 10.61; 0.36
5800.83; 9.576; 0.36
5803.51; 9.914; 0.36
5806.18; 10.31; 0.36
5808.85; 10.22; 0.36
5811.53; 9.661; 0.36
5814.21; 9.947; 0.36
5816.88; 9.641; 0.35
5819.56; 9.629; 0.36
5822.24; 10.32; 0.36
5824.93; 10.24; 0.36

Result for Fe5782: 0.9 Angstrom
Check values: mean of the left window 10.5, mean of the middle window 9.79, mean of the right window 10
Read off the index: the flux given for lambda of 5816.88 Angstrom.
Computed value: 9.641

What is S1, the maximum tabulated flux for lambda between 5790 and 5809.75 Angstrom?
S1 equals 10.71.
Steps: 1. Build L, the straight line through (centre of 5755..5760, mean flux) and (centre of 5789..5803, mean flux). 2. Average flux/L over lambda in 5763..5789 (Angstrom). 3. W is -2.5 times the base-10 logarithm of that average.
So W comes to 0.01 mag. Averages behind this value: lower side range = 9.8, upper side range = 10.3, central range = 9.9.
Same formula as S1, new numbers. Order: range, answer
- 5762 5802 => 10.76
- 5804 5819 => 10.31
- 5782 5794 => 10.61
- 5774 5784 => 10.2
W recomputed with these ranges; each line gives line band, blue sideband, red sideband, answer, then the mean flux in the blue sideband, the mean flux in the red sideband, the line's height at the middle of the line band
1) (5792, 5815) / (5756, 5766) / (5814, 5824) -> -0.03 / 9.79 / 9.89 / 9.86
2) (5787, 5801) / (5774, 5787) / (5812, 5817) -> -0.07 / 9.51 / 9.82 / 9.63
